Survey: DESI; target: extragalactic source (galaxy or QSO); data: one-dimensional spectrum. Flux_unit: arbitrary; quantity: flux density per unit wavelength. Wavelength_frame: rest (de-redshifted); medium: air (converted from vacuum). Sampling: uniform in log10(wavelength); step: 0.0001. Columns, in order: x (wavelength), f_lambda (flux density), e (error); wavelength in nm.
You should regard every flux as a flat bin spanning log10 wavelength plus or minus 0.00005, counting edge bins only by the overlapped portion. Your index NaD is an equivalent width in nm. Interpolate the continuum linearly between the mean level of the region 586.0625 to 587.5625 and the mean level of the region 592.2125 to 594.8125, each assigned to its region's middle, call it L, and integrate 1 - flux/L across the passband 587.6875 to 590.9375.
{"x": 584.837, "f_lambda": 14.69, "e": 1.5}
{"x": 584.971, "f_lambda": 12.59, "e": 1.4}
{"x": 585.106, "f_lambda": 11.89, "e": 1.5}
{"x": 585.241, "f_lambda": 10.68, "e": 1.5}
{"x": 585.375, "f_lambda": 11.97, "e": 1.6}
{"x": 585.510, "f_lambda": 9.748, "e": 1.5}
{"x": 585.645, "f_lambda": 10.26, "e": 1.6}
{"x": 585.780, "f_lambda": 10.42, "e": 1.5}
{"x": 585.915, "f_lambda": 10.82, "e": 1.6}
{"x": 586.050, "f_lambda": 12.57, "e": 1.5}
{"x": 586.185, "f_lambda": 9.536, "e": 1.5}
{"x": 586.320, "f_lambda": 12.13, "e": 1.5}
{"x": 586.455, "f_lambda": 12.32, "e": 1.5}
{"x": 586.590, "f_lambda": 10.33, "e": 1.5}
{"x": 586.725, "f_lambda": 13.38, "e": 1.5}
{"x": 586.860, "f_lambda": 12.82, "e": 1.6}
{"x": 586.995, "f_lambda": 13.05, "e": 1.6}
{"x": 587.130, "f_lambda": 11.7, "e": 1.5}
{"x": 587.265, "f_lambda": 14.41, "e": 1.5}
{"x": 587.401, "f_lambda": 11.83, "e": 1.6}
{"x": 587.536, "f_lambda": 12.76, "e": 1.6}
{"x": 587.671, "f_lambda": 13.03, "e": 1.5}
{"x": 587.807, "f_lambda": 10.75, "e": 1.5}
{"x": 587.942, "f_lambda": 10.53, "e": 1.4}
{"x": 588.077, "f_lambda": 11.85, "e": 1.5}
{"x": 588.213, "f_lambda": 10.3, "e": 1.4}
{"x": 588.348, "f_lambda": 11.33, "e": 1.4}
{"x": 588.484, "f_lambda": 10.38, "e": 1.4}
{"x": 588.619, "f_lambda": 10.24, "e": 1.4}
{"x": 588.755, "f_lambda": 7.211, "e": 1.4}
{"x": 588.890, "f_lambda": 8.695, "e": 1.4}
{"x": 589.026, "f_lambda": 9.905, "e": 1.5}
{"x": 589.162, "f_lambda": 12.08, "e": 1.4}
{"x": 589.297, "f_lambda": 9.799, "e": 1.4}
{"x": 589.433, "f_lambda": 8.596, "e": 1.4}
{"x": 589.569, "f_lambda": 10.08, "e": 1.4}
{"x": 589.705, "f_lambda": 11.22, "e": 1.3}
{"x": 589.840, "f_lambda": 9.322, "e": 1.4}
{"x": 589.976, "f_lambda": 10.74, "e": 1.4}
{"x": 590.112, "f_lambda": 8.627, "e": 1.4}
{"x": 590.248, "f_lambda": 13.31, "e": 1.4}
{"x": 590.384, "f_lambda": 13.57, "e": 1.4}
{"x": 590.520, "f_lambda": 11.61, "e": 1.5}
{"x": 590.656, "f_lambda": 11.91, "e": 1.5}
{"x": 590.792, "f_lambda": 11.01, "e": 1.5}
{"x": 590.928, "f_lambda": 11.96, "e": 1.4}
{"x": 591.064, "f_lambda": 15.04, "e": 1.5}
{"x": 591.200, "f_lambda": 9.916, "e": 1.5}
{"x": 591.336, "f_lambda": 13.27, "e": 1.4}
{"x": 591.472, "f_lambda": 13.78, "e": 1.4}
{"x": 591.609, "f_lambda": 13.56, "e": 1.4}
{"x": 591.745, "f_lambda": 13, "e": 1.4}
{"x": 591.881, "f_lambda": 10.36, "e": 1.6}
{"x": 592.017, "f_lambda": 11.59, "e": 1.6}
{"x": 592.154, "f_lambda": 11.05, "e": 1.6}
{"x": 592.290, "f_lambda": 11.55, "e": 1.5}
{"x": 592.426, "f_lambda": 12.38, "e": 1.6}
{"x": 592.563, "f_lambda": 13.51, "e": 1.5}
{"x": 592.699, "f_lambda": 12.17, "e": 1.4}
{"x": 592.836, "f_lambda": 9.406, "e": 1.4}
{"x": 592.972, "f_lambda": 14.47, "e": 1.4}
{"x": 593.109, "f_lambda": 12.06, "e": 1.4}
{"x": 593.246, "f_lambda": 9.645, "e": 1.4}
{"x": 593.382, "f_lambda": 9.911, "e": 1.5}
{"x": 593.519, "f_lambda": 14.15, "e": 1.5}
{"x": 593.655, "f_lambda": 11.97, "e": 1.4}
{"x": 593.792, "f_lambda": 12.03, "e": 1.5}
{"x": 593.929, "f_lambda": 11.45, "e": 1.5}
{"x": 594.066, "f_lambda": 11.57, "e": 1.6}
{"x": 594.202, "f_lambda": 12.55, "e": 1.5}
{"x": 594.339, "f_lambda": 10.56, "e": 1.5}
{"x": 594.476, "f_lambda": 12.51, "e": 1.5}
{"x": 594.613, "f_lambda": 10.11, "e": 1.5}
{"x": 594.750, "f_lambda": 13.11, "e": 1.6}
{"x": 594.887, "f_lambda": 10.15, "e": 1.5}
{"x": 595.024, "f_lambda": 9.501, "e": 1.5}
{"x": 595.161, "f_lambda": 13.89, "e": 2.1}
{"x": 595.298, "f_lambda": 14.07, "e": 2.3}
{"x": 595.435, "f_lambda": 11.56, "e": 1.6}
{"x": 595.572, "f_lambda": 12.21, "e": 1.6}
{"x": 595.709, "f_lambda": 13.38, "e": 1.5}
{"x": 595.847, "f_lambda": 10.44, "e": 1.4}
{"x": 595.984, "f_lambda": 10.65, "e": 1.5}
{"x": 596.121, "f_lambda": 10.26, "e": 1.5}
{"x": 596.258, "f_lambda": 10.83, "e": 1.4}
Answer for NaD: 0.38 nm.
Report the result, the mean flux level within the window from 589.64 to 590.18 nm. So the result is 9.98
